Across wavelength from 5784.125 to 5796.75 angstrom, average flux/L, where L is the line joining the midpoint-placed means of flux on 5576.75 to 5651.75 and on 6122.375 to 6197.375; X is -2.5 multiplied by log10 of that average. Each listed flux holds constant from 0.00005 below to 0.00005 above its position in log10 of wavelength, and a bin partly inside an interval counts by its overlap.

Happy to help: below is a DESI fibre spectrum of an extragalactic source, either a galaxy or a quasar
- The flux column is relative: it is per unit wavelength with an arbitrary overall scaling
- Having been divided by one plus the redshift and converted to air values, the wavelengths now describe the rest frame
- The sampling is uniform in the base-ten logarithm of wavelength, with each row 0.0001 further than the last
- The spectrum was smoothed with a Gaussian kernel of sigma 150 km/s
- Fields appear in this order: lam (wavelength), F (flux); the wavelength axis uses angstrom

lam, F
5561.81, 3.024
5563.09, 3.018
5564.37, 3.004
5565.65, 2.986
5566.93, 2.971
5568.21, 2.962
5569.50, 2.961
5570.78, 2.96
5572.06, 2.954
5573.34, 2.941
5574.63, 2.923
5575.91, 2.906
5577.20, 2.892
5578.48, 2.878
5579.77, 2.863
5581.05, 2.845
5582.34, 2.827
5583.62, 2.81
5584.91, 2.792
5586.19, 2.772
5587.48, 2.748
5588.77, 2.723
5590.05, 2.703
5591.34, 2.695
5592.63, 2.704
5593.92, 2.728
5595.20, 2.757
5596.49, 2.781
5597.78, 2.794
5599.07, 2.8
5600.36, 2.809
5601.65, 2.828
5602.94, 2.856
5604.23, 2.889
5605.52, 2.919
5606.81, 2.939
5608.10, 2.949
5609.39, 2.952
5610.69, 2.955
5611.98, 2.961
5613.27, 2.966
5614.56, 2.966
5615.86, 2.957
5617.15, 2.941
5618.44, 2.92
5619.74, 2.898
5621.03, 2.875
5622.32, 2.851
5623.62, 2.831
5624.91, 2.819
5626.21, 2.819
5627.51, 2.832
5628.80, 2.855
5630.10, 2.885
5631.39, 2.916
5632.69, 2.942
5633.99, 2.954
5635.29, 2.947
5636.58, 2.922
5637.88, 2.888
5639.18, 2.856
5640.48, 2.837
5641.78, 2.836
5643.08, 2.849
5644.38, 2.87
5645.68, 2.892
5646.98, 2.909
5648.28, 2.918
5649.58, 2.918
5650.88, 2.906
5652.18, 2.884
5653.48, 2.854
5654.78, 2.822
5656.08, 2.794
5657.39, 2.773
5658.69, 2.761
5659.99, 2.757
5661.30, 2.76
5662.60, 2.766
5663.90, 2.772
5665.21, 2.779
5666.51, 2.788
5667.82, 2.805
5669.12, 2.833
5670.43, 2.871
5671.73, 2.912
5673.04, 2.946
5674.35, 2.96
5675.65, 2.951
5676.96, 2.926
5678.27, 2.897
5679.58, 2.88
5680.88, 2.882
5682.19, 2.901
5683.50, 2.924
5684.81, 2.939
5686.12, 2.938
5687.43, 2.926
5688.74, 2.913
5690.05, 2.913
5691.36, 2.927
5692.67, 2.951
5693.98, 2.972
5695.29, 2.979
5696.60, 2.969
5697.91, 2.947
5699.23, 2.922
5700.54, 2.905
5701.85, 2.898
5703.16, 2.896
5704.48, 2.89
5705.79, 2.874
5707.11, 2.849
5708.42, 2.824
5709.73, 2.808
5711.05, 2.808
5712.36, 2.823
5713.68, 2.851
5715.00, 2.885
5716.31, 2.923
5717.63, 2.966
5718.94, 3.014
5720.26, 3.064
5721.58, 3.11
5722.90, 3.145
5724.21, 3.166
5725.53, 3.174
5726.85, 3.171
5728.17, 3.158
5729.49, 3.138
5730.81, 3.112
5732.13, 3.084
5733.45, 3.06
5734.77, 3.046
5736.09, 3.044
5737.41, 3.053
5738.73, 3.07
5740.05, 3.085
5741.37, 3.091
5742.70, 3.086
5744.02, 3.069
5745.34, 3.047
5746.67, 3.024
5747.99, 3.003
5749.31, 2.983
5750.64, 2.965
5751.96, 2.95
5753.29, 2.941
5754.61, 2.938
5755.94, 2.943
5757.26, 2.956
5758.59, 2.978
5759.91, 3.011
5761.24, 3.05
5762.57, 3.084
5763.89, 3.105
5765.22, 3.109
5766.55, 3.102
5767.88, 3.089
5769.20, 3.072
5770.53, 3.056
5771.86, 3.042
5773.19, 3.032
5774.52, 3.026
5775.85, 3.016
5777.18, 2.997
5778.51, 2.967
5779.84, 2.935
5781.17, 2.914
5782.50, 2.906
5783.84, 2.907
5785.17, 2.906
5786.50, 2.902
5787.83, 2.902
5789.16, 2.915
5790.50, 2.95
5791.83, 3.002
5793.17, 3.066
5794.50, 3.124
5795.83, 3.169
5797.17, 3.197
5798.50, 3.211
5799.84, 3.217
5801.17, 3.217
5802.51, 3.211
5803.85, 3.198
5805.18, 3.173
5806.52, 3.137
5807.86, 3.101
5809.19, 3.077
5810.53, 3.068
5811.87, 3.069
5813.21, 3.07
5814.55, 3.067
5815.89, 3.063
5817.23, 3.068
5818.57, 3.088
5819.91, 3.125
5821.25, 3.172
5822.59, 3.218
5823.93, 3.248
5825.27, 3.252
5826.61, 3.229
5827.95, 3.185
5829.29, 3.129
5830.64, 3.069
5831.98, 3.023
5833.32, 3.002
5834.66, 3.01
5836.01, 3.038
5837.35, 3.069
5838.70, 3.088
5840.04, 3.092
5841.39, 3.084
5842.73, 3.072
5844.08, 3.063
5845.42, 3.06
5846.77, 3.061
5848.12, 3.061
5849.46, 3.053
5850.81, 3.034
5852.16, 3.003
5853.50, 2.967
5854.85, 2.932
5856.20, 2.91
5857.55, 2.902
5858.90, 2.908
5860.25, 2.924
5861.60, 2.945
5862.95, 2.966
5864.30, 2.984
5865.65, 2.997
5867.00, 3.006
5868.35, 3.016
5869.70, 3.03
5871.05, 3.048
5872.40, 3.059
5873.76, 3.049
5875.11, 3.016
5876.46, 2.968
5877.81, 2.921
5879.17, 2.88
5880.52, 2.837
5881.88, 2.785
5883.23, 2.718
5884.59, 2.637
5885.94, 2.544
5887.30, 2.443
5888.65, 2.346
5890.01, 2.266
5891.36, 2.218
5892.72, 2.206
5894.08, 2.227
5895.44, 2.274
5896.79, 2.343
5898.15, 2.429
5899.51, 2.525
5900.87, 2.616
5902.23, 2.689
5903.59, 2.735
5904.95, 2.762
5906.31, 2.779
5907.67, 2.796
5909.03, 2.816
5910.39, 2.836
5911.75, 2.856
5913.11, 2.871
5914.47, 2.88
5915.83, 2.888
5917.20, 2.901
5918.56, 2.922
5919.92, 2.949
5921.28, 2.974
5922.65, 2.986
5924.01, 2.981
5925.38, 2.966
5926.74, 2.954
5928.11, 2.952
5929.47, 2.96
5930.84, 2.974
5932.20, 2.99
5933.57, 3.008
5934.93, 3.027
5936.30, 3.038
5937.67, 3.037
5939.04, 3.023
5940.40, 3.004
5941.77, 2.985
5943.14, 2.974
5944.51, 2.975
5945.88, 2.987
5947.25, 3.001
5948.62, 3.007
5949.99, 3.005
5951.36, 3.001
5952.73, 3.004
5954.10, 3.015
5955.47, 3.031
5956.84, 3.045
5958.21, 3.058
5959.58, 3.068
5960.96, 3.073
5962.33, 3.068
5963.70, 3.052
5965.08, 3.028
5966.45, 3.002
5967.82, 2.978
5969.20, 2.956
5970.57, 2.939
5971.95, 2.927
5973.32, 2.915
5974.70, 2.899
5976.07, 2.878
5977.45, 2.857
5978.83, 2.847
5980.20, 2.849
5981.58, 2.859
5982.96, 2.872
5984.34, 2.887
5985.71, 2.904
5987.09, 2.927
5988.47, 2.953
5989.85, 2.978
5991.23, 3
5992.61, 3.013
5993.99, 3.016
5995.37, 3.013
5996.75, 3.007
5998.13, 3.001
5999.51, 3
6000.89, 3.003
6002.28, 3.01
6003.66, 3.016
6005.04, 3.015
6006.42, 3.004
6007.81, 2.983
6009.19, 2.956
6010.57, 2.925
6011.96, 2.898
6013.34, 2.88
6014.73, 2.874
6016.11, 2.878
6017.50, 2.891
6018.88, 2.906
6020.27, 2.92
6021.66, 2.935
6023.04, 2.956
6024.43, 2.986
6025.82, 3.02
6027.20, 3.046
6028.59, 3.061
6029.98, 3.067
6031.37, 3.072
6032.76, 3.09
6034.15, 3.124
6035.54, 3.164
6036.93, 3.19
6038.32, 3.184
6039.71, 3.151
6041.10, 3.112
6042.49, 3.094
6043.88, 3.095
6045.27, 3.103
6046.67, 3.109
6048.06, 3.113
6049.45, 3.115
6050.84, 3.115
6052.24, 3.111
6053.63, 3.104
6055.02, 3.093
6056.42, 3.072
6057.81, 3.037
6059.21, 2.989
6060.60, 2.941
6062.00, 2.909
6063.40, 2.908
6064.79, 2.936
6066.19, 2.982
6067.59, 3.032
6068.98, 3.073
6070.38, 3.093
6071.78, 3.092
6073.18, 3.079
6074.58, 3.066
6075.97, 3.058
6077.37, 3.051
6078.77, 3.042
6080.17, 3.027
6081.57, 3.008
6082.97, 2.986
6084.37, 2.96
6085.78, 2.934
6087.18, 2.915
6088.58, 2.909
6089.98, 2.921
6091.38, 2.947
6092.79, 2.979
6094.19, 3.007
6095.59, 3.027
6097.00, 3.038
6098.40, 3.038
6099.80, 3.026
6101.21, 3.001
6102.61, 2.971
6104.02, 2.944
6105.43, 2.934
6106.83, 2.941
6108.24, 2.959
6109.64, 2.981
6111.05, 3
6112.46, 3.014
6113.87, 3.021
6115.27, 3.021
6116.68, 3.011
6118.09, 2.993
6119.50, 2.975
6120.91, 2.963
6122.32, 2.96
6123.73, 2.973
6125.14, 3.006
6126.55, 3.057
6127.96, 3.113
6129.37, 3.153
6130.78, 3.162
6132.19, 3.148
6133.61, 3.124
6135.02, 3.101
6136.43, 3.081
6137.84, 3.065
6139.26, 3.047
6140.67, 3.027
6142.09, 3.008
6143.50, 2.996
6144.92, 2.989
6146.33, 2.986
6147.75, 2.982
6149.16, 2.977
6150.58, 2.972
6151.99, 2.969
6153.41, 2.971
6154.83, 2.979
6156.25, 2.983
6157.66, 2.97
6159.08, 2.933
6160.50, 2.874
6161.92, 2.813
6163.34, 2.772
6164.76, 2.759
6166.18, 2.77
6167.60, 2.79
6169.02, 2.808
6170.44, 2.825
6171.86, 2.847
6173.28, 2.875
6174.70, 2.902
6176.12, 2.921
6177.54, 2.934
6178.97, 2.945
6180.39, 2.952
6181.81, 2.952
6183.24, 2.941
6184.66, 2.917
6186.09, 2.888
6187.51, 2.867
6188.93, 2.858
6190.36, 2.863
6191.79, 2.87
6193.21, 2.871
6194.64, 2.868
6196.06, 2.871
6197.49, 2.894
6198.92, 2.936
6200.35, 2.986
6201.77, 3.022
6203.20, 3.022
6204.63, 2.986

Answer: -0.04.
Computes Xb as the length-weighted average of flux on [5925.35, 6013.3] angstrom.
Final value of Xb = 2.98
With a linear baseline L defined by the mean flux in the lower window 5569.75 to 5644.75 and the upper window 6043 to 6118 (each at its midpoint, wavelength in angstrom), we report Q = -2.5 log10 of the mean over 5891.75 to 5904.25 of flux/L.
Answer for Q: 0.208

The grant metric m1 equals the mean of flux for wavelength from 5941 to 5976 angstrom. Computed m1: 3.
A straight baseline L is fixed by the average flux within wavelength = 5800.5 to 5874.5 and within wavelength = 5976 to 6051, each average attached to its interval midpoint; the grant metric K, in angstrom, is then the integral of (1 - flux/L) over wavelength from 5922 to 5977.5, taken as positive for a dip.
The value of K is 0.6 angstrom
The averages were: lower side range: 3.07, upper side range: 3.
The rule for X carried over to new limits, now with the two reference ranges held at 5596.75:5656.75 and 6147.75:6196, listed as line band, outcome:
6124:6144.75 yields -0.07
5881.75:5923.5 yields 0.09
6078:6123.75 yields -0.03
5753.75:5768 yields -0.05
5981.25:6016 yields -0.03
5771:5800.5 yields -0.05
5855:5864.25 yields -0.01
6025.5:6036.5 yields -0.07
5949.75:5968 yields -0.05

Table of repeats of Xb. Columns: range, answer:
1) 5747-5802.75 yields 3.02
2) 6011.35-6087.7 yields 3.03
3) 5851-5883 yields 2.96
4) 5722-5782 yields 3.05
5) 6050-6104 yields 3.01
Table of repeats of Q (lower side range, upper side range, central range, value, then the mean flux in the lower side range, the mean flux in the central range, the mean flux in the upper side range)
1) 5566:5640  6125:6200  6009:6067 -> -0.04 mag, 2.87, 3.03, 2.95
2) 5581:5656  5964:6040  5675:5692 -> -0.01 mag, 2.86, 2.92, 2.98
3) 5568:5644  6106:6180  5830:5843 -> -0.05 mag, 2.87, 3.06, 2.97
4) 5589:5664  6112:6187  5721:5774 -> -0.06 mag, 2.86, 3.06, 2.97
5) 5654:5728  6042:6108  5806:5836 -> -0.06 mag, 2.91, 3.11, 3.02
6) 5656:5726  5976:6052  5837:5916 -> 0.05 mag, 2.9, 2.82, 3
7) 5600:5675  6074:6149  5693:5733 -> -0.03 mag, 2.87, 2.98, 3.01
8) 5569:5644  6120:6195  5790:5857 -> -0.07 mag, 2.86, 3.1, 2.95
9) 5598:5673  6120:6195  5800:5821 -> -0.08 mag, 2.87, 3.12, 2.95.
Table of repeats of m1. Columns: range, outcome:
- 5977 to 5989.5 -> 2.89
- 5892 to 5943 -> 2.82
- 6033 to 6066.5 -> 3.07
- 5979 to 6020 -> 2.95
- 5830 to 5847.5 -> 3.06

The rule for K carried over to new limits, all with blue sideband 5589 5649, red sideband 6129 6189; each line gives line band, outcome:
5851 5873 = -0.5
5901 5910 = 0.5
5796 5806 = -1.1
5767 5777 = -0.5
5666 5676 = 0.0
